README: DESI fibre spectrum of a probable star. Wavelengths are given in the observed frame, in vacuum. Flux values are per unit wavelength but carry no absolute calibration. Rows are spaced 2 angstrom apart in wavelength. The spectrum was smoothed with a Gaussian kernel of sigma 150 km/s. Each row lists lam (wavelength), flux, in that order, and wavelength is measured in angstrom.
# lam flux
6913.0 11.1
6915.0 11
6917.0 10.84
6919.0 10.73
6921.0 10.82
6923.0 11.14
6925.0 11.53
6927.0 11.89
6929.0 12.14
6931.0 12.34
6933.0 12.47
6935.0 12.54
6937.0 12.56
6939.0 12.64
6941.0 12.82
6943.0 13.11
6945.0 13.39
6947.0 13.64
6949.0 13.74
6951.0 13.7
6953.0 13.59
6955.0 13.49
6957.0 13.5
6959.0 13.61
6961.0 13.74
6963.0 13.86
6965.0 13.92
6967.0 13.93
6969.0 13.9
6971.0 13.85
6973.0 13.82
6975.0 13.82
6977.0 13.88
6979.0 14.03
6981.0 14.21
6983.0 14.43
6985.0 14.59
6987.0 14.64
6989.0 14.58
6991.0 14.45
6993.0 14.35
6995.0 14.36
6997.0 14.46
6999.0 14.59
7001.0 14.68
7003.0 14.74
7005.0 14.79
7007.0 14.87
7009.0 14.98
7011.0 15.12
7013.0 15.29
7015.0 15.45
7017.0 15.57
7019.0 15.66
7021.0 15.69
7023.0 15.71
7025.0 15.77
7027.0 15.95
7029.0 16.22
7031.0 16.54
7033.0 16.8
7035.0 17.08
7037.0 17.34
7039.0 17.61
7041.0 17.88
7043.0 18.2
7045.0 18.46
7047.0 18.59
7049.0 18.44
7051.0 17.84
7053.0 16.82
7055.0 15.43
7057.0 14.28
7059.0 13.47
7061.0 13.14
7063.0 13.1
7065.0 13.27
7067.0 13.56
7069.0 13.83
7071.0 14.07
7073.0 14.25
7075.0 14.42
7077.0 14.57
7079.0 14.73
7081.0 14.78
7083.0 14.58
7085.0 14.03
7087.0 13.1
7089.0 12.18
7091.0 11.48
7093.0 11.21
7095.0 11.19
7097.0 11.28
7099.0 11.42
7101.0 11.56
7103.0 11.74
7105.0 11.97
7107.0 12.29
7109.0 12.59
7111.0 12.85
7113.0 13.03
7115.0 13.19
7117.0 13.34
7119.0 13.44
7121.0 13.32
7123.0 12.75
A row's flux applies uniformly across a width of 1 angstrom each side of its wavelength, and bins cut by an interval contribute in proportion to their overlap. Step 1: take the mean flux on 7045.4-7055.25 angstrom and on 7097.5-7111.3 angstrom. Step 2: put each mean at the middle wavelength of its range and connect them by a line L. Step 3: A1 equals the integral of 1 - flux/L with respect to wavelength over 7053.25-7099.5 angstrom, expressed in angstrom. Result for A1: 4.5 angstrom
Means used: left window 17.6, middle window 13.4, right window 12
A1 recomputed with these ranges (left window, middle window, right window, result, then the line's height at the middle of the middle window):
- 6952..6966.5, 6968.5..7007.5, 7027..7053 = 1.8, 15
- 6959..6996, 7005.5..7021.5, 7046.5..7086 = -1.0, 14.4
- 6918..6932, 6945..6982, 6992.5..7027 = -1.8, 13.1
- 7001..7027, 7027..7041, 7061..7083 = -1.9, 14.9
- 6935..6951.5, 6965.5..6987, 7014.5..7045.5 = 0.6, 14.5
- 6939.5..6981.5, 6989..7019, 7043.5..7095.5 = -1.8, 14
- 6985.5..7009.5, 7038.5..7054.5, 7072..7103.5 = -4.9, 13.7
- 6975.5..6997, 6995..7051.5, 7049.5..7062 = -5.0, 14.9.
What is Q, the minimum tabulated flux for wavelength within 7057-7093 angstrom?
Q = 11.21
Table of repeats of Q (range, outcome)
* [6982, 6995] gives 14.35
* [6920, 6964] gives 10.82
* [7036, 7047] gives 17.34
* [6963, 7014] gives 13.82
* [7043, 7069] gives 13.1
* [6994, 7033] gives 14.36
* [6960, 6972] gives 13.74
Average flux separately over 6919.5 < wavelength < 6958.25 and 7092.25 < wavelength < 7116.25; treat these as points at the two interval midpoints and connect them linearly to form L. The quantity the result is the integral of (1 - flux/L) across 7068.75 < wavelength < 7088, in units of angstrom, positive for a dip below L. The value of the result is -3.3 angstrom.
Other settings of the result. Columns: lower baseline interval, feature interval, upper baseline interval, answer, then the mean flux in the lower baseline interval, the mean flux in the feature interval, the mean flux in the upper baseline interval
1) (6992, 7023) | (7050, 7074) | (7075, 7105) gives -1.6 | 15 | 14.4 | 12.7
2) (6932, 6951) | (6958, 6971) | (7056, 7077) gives -0.7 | 13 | 13.8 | 13.8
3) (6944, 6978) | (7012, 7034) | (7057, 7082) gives -3.2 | 13.7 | 15.9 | 13.9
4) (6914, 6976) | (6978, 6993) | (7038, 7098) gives -1.1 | 12.8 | 14.4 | 14.7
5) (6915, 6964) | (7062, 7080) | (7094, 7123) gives -2.2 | 12.6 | 14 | 12.4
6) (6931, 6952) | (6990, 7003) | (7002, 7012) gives 0.1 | 13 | 14.5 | 14.9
